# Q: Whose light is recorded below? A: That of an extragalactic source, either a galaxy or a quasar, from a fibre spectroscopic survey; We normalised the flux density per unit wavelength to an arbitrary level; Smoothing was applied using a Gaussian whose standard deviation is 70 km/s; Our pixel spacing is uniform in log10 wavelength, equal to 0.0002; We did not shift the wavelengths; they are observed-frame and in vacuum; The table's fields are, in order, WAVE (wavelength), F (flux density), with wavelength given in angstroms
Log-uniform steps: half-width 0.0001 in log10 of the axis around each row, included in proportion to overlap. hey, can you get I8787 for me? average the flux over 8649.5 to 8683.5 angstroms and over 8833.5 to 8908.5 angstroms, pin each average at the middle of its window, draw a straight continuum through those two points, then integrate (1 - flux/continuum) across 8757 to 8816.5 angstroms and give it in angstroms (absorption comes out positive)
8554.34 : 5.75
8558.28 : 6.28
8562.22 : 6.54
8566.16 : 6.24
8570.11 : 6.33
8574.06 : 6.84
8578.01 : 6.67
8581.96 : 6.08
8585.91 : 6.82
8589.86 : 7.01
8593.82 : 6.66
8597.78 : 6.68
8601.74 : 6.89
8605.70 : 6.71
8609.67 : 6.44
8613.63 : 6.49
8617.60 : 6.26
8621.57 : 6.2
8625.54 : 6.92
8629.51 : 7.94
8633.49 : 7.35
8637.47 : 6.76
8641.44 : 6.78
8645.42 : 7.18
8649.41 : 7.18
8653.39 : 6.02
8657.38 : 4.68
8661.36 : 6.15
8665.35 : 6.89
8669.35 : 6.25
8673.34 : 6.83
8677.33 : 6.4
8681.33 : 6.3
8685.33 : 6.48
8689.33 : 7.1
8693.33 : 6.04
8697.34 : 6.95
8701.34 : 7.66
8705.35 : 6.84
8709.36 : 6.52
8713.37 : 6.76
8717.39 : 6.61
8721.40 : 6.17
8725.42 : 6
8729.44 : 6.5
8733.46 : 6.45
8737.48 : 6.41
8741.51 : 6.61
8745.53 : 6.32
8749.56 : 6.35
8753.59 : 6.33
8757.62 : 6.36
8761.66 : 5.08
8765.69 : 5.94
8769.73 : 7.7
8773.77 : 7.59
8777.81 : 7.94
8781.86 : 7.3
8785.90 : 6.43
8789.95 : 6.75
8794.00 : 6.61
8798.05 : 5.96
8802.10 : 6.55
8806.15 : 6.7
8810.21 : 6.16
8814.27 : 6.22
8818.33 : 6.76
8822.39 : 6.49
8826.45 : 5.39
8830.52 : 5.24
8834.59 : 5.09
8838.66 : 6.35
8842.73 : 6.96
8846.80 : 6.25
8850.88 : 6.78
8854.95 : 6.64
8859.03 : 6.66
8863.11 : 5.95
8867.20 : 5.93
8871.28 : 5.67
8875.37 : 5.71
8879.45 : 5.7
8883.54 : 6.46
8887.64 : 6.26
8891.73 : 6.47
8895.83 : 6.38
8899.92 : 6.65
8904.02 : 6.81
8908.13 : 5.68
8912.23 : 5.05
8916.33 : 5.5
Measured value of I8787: -3.5 angstroms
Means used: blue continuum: 6.25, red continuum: 6.26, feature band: 6.63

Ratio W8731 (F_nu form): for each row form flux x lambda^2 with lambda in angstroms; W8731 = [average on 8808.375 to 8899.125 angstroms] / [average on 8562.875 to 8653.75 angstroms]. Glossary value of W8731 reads 0.97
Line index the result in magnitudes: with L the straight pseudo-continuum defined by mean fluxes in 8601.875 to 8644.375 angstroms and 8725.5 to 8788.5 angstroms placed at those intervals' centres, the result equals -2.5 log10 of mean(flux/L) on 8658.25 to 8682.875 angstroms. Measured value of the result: 0.06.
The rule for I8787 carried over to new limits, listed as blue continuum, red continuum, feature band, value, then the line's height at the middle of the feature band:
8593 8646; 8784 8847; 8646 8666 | 1.5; 6.69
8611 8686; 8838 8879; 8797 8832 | 0.8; 6.33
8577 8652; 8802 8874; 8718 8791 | -1.7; 6.42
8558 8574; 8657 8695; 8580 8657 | -3.8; 6.4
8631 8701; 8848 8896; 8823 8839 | 2.0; 6.29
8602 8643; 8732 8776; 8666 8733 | 0.2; 6.61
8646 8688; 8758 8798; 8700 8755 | 0.4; 6.57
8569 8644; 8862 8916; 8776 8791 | -1.9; 6.3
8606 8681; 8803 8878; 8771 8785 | -2.7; 6.3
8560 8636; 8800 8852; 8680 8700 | -0.4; 6.5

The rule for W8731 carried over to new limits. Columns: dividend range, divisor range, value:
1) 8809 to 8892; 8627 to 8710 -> 0.96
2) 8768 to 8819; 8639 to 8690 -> 1.09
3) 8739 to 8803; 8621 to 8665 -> 1.02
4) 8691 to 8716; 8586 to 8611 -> 1.03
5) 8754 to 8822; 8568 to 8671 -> 1.04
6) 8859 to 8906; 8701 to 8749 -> 0.99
